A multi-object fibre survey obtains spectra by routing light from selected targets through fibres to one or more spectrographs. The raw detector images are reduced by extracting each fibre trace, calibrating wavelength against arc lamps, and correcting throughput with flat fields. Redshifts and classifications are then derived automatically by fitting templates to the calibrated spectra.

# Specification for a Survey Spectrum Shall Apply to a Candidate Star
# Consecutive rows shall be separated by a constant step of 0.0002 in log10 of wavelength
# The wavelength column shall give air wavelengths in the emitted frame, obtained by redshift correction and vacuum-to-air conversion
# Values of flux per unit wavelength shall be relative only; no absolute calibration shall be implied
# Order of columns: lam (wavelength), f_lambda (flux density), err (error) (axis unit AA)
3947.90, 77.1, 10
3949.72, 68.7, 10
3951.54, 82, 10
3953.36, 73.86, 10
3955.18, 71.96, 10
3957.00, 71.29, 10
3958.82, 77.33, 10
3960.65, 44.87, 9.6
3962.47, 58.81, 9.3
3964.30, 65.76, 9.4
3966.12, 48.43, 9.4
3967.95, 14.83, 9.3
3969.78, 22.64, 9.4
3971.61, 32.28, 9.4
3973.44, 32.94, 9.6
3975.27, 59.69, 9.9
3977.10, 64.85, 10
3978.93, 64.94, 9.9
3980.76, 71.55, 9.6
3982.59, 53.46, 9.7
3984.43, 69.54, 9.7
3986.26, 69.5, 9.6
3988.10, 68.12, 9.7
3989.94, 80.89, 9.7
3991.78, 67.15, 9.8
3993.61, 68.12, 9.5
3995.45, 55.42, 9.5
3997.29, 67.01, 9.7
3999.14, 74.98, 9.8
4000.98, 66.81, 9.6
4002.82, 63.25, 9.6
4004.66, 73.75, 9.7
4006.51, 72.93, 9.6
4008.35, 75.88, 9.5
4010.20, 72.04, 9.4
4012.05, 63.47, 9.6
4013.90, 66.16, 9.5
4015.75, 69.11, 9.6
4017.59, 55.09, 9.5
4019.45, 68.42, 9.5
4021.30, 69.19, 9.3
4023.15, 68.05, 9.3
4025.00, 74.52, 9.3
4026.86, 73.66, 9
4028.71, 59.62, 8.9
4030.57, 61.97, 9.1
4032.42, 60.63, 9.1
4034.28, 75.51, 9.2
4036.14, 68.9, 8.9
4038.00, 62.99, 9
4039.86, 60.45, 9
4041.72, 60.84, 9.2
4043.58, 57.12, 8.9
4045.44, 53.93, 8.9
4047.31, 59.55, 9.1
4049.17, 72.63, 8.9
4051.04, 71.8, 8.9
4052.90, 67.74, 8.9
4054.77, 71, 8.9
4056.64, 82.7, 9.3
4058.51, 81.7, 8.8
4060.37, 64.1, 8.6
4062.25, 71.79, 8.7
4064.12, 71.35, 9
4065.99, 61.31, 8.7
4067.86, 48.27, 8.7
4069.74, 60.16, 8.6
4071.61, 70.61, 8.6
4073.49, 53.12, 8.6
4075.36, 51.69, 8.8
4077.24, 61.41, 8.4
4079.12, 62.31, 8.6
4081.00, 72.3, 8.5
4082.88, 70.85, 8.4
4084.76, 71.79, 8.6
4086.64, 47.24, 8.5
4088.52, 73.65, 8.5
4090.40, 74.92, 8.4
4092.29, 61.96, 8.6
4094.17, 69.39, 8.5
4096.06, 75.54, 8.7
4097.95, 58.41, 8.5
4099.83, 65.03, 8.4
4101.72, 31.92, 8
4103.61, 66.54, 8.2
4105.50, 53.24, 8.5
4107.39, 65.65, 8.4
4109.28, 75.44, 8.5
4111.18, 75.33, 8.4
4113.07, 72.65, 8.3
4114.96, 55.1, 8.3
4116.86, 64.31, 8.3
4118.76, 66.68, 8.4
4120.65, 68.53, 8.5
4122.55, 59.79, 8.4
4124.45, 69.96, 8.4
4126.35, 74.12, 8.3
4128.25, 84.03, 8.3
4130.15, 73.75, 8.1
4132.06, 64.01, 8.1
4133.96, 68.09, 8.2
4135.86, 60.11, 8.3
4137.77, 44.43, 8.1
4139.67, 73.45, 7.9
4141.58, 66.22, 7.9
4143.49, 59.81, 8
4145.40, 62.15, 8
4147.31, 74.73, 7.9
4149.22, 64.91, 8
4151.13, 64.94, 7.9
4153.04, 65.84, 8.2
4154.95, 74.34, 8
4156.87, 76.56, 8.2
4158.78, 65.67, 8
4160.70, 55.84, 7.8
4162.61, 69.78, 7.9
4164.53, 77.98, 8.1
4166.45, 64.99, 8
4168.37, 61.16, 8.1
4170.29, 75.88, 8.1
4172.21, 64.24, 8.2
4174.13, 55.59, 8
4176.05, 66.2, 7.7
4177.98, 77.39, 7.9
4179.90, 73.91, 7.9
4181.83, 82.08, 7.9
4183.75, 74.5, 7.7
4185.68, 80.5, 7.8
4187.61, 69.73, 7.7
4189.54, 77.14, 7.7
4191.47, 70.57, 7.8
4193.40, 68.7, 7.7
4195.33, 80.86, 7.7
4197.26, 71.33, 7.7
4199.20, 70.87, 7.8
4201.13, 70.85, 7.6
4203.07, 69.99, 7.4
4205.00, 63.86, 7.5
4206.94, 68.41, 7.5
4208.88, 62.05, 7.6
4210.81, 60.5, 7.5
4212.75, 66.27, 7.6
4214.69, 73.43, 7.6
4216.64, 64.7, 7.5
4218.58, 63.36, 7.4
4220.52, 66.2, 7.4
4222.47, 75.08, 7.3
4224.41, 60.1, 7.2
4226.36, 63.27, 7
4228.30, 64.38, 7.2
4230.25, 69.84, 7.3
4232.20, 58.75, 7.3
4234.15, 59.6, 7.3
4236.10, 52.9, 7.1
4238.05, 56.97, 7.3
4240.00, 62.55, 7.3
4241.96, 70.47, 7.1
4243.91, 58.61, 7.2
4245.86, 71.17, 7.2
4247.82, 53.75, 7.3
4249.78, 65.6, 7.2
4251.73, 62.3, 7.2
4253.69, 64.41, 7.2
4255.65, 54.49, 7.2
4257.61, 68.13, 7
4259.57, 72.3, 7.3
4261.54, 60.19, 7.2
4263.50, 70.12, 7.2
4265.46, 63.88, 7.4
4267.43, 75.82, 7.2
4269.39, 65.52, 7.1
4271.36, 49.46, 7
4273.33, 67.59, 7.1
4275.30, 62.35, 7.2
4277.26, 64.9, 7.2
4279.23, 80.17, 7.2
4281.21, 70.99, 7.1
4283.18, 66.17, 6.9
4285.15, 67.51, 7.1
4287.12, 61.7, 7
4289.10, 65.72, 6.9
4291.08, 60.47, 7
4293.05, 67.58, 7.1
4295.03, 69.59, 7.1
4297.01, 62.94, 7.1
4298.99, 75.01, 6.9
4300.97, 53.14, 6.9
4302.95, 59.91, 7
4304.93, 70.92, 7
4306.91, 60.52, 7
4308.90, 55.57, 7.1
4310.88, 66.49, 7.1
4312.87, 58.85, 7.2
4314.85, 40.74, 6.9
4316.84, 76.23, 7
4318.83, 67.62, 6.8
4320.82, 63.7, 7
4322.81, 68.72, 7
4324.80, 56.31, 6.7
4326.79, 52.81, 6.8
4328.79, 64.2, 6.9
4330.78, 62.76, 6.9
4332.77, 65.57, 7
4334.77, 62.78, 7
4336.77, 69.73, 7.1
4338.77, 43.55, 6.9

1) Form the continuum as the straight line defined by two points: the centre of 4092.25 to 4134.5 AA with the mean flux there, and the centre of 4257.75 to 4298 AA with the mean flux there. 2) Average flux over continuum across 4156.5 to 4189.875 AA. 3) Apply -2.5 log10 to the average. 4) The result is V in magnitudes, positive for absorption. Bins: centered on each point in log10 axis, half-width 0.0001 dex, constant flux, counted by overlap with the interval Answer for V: -0.065 mag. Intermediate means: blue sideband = 66.1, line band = 70.3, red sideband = 66.3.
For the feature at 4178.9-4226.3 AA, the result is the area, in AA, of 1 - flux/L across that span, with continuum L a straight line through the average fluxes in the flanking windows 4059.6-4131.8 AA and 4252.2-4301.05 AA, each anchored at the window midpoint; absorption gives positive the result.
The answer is -3.3 AA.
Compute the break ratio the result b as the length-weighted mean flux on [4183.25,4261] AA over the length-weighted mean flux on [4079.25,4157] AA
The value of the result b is 1.00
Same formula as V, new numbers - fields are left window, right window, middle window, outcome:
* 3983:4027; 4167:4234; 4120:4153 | 0.03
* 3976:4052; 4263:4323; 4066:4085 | 0.07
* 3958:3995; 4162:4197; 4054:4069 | -0.10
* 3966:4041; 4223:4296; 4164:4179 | -0.06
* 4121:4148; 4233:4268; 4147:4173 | -0.04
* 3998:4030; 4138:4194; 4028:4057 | 0.06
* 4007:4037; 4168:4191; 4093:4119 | 0.10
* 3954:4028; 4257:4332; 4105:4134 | -0.08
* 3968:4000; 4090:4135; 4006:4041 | -0.10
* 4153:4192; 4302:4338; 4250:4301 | -0.02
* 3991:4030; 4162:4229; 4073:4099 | 0.06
